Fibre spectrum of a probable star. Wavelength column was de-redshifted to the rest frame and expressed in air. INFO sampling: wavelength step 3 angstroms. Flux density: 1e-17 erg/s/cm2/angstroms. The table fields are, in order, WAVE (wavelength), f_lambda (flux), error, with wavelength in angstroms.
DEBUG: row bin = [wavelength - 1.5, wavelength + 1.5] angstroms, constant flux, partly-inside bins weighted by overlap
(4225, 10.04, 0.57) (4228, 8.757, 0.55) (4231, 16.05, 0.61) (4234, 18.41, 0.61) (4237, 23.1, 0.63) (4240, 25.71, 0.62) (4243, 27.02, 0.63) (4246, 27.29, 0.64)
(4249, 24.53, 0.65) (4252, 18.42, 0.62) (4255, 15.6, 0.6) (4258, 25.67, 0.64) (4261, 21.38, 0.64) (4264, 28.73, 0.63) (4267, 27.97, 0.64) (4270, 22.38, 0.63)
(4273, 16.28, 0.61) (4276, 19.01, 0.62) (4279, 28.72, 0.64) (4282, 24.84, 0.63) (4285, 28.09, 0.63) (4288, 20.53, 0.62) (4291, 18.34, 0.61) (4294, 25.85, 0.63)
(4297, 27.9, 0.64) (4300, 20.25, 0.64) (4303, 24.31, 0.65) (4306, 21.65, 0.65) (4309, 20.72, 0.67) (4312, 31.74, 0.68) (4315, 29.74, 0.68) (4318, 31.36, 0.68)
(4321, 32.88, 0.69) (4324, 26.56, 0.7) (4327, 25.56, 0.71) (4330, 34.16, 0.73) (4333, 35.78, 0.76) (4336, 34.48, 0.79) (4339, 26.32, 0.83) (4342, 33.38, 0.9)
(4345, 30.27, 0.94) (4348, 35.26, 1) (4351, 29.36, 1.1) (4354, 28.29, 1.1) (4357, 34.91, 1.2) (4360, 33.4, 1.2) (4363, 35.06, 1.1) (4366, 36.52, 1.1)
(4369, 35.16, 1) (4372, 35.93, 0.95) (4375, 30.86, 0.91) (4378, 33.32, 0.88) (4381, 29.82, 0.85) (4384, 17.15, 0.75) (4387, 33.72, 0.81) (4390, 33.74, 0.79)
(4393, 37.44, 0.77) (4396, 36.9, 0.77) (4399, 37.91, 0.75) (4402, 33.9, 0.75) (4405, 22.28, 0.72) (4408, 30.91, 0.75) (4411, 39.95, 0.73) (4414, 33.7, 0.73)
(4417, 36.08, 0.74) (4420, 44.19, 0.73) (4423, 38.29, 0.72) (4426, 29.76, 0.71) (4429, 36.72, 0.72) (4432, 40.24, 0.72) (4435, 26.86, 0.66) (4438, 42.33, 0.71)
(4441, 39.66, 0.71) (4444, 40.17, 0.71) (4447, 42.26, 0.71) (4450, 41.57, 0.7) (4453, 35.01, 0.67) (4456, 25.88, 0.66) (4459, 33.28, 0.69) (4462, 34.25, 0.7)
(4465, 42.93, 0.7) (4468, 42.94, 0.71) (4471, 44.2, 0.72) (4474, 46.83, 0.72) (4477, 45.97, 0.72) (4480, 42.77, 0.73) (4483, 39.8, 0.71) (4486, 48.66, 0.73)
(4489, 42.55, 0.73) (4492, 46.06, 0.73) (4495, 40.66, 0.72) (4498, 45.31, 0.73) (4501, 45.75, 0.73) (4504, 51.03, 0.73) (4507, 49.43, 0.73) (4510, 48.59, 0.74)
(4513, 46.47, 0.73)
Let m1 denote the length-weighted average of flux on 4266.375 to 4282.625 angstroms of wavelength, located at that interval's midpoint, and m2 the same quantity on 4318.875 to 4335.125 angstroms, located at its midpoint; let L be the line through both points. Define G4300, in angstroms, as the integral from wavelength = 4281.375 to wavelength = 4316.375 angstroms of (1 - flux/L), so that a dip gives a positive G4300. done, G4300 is 2.9 angstroms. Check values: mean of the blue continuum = 22.9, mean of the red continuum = 31.1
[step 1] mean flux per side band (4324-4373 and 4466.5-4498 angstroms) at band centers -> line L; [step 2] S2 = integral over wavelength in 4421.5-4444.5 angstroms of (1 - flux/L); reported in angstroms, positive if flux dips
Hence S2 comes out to 1.9 angstroms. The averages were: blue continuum 32.5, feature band 36.6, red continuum 44.1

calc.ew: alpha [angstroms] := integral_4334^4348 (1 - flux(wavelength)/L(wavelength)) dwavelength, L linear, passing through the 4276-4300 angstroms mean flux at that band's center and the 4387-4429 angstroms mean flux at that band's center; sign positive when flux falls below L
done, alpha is -1.3 angstroms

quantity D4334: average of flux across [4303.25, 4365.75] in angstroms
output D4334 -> 30.5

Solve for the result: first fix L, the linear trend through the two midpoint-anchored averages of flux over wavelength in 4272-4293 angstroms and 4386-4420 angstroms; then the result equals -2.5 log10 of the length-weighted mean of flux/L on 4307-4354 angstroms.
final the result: -0.113 mag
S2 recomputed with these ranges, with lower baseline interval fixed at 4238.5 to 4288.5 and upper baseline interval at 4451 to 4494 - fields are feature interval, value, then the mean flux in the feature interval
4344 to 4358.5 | -0.36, 31.7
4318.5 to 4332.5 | -0.75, 30.3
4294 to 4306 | 1.18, 24.1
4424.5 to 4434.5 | 0.70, 34.7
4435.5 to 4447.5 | -0.48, 39.8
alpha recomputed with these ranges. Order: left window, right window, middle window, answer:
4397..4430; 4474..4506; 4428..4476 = 1.7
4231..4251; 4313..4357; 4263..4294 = 3.5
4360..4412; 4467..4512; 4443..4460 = 1.8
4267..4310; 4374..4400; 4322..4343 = -2.9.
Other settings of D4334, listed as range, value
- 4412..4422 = 38.1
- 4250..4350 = 26.2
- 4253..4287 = 23.4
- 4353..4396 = 32.7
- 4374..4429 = 33.4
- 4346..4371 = 33.5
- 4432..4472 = 37.8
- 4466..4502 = 44.3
